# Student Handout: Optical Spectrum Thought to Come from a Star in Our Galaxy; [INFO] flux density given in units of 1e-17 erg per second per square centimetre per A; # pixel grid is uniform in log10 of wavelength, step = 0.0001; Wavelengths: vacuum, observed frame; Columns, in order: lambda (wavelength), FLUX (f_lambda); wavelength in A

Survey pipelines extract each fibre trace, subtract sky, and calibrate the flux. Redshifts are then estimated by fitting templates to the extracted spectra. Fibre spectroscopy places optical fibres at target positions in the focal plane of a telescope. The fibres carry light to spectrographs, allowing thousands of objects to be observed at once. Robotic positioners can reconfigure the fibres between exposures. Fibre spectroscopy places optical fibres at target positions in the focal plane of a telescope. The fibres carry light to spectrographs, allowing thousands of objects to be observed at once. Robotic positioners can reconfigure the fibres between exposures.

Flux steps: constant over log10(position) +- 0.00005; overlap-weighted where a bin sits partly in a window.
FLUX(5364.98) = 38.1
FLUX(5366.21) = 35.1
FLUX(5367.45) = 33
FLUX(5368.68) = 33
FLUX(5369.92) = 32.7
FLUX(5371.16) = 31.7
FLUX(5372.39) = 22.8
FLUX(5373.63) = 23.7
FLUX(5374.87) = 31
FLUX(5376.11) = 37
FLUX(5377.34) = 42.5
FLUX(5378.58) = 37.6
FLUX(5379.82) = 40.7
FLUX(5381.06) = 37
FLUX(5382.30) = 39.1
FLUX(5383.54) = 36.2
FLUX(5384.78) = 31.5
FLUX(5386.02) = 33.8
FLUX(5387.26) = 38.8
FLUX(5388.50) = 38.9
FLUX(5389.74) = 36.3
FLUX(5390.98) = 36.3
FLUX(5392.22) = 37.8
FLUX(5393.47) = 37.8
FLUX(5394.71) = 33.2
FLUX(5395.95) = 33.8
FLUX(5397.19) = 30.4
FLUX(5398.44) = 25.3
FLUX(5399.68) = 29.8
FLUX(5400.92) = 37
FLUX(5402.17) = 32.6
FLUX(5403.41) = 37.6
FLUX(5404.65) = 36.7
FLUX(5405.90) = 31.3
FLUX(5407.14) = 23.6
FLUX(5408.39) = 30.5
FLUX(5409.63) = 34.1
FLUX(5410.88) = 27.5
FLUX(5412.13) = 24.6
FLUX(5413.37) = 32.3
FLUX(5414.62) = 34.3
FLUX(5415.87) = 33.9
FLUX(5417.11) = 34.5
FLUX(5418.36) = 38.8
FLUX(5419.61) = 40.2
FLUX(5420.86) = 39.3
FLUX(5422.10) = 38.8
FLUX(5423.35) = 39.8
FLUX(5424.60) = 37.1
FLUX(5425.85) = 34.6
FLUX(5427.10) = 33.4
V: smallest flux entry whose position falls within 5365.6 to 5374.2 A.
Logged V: 22.8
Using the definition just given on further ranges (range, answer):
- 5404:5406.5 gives 31.3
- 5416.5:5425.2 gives 34.5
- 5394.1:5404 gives 25.3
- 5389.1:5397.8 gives 30.4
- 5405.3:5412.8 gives 23.6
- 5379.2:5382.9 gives 37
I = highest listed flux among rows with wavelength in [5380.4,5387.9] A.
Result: 39.1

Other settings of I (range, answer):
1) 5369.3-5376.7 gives 37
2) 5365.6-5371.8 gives 35.1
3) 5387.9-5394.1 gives 38.9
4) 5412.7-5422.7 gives 40.2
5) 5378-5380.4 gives 40.7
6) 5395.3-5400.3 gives 33.8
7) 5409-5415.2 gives 34.3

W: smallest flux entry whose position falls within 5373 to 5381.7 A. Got 23.7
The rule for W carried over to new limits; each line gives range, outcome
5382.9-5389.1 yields 31.5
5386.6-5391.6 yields 36.3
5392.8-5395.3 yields 33.2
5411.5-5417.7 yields 24.6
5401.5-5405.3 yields 32.6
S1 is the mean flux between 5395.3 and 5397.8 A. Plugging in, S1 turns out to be 32.2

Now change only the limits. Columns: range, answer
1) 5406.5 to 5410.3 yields 29.4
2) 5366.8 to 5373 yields 30.7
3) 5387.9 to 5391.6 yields 37.2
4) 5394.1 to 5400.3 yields 30.5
